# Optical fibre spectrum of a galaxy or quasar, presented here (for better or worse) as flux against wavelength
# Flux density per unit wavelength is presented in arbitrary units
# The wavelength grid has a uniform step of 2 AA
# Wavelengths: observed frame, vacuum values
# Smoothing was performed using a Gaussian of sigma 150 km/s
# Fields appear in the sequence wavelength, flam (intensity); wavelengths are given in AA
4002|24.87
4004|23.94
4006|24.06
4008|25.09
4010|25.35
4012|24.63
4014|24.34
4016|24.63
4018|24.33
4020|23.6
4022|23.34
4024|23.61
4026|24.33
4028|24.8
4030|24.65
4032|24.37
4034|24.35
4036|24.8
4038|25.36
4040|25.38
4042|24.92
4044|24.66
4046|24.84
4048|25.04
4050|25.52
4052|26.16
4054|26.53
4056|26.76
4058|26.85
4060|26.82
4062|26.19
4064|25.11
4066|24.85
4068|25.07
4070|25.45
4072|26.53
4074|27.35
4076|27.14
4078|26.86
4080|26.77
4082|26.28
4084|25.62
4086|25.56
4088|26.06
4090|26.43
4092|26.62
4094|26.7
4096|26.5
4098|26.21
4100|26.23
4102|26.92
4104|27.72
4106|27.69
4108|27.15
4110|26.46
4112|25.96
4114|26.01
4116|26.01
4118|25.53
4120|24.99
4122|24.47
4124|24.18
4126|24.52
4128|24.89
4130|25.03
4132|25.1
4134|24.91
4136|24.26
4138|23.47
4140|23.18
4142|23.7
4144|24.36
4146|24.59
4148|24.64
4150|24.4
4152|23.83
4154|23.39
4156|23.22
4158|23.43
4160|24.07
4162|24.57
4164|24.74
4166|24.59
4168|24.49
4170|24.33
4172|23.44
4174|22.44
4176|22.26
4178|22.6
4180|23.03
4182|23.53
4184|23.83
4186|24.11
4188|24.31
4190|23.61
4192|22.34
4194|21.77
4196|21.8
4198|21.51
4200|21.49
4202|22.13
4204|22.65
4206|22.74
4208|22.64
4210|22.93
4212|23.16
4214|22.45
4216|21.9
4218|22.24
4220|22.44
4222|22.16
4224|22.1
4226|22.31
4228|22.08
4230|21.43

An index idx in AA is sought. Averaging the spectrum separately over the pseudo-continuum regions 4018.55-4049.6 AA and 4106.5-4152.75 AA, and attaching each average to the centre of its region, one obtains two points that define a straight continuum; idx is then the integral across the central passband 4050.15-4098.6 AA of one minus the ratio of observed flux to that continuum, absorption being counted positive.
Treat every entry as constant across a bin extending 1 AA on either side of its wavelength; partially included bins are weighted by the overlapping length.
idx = -3.1 AA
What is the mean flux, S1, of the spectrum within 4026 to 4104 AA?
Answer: 25.9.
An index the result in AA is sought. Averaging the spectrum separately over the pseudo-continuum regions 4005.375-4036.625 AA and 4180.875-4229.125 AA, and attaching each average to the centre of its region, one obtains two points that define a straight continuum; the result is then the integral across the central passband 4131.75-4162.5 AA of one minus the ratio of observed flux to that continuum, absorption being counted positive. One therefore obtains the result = -1.2 AA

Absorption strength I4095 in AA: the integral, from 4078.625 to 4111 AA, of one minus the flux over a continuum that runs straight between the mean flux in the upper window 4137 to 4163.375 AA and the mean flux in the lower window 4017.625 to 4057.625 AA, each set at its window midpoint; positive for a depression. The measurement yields -2.9 AA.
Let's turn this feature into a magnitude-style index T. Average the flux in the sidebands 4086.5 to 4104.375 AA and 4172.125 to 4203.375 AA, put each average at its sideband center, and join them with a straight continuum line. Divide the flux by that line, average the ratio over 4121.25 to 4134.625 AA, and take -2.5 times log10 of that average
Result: 0.020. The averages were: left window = 26.5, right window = 22.7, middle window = 24.7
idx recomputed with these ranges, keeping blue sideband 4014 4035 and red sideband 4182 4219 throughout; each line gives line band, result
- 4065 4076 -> -1.0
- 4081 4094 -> -1.4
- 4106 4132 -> -2.4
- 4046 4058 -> -1.0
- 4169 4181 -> -0.1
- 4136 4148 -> -0.4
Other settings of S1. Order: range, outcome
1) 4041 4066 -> 25.7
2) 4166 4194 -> 23.4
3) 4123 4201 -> 23.7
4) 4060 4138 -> 25.9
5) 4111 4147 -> 24.7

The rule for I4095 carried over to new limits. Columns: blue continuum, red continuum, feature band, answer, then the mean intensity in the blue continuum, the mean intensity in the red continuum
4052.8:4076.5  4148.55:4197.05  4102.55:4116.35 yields -0.92 AA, 26.2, 23.5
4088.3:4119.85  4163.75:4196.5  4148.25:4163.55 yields 0.28 AA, 26.5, 23.4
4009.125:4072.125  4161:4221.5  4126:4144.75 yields -0.44 AA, 25.1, 23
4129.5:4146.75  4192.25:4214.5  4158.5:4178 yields -0.37 AA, 24.3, 22.3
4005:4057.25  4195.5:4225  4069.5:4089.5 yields -1.85 AA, 24.8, 22.3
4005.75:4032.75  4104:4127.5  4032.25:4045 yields -0.11 AA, 24.4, 25.8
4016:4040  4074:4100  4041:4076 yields -0.55 AA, 24.4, 26.4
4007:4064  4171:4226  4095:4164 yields -4.00 AA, 25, 22.6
